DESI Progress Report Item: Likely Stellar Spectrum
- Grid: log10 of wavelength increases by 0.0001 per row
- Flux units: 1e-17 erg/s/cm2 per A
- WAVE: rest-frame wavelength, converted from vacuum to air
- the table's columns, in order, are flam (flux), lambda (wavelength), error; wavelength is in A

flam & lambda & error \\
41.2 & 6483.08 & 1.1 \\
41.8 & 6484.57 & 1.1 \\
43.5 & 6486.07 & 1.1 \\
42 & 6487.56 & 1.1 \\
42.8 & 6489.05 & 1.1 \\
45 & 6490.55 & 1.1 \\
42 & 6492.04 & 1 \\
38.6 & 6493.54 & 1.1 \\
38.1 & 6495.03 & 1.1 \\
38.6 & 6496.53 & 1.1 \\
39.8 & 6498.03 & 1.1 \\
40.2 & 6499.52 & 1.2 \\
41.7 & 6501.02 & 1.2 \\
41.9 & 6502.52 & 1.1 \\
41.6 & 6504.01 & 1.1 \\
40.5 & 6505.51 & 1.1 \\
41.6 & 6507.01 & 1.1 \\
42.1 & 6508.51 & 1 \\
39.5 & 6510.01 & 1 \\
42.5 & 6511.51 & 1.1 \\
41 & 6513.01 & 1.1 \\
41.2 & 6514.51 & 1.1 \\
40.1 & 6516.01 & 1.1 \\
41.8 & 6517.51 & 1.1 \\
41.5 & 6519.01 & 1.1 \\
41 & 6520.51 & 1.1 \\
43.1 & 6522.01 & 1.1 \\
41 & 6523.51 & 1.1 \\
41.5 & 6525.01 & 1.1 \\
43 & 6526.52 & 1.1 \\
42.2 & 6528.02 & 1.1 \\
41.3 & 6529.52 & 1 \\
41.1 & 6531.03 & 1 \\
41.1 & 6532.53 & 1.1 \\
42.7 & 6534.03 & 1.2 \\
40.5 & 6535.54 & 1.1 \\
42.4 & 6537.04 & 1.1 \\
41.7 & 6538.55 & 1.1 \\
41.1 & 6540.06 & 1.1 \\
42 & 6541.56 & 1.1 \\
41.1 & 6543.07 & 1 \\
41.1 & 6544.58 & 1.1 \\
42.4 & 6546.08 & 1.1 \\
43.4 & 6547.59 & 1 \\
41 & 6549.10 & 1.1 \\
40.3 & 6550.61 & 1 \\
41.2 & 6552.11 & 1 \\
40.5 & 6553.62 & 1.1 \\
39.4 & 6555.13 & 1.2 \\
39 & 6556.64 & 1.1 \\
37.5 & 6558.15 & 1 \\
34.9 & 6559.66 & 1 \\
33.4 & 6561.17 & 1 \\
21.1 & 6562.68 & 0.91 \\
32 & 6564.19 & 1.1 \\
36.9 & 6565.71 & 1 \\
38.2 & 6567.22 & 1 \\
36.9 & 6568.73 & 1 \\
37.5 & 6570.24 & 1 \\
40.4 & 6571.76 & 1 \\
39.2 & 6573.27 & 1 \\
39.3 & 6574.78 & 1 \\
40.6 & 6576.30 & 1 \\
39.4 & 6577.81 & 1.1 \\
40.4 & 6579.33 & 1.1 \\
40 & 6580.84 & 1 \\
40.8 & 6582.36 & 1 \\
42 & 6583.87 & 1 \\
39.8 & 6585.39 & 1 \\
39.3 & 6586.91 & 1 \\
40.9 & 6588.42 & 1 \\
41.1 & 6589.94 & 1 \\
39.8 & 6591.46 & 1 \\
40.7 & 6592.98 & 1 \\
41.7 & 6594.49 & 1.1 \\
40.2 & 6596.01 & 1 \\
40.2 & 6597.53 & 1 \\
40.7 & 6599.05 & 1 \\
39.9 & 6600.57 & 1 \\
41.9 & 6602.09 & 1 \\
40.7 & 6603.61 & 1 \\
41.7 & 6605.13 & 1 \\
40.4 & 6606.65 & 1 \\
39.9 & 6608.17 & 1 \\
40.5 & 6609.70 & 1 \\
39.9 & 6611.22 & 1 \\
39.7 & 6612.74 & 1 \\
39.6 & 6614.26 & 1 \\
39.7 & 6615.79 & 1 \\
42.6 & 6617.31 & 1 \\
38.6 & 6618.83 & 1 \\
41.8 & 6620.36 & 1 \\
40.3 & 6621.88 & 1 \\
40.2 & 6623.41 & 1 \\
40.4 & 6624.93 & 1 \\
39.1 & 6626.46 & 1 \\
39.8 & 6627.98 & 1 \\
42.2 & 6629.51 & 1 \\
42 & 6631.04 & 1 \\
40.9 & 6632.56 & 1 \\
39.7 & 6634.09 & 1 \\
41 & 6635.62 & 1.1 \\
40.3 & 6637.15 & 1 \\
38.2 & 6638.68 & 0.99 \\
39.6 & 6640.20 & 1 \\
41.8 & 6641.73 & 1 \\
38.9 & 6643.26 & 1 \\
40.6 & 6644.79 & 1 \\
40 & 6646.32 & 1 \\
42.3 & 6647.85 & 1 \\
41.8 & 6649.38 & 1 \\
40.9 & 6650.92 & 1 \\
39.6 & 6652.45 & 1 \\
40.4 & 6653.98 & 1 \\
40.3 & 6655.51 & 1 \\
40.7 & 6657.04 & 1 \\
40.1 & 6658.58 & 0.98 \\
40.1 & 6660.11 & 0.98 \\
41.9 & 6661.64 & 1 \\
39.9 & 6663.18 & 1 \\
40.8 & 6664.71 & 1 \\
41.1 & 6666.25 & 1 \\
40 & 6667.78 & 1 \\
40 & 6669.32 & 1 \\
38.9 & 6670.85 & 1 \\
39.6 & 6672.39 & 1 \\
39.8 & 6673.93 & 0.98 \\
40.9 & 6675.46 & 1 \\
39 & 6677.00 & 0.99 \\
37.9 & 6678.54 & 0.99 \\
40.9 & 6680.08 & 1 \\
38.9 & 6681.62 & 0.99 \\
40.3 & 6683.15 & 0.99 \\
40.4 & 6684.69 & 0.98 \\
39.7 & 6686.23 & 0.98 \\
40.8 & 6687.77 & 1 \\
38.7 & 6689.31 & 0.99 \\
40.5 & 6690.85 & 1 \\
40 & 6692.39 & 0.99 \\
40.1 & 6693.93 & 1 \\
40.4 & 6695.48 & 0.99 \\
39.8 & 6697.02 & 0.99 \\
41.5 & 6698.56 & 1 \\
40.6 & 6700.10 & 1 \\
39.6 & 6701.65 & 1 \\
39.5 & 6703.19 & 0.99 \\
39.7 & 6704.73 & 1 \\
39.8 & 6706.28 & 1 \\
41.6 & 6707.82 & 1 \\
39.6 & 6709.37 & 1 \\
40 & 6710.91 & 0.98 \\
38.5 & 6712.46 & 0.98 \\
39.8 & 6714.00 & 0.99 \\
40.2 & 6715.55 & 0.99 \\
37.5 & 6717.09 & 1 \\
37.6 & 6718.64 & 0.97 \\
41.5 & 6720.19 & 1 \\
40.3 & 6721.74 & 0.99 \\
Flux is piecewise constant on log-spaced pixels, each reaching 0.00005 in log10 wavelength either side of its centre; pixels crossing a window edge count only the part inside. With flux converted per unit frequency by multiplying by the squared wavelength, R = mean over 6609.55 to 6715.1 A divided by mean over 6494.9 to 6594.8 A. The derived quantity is 1.04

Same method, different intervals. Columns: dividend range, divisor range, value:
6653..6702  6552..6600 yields 1.07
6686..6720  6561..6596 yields 1.08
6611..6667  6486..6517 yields 1.03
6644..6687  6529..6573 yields 1.07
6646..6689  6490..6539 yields 1.02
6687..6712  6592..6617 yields 1.02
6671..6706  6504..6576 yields 1.05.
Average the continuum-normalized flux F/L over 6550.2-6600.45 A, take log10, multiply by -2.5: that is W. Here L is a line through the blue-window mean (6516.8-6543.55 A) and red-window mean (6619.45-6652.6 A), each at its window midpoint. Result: 0.07 mag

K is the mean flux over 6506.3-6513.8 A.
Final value 41.3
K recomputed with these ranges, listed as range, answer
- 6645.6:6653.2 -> 40.9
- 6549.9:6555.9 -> 40.4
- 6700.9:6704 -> 39.6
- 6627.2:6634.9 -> 40.9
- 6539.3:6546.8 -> 41.5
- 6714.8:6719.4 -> 38.5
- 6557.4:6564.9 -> 31.8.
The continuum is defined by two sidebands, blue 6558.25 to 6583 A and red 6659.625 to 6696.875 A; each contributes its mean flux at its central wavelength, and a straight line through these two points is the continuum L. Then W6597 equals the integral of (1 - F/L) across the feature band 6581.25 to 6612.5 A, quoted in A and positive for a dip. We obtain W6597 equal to -2.4 A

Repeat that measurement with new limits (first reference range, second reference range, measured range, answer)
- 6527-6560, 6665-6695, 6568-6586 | 0.4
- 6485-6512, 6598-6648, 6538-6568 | 1.8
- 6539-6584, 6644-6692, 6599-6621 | -0.6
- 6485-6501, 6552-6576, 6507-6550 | -3.0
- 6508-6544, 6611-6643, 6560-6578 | 2.1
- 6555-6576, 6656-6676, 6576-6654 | -4.7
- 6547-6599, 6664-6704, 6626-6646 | -0.4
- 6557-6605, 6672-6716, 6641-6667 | -0.8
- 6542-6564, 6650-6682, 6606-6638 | -0.9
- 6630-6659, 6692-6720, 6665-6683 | 0.2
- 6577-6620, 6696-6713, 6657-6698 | 0.1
